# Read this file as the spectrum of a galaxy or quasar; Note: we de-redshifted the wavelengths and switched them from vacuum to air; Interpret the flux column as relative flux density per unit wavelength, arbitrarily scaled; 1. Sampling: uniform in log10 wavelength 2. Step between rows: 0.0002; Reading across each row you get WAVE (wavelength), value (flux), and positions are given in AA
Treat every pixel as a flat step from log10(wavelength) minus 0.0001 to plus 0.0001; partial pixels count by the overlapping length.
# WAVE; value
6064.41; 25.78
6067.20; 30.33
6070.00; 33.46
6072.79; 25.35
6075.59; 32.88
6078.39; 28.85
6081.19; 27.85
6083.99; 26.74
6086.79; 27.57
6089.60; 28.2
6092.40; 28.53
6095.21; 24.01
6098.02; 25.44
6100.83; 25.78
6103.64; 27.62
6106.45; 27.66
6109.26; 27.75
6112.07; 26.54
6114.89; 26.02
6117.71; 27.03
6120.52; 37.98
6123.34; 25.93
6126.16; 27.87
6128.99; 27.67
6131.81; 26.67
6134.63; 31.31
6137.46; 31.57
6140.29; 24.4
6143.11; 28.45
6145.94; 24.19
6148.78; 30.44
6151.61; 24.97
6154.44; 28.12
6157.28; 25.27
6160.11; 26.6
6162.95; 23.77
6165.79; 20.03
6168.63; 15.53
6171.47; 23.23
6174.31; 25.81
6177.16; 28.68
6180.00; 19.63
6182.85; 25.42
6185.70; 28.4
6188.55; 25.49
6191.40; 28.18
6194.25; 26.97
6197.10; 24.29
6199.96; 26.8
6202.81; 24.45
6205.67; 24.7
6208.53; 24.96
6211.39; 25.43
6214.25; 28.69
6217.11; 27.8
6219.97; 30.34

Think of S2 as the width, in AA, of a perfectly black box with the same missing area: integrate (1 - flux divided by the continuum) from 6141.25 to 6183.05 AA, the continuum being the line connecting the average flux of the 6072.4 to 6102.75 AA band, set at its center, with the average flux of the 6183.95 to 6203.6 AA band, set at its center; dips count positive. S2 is 3.3 AA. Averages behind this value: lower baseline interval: 27.4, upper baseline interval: 26.4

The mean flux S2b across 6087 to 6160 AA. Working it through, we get 27.6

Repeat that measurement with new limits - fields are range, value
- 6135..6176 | 25.3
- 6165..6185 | 22.9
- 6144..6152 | 26.8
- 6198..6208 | 25.2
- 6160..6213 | 24.6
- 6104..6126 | 28.4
